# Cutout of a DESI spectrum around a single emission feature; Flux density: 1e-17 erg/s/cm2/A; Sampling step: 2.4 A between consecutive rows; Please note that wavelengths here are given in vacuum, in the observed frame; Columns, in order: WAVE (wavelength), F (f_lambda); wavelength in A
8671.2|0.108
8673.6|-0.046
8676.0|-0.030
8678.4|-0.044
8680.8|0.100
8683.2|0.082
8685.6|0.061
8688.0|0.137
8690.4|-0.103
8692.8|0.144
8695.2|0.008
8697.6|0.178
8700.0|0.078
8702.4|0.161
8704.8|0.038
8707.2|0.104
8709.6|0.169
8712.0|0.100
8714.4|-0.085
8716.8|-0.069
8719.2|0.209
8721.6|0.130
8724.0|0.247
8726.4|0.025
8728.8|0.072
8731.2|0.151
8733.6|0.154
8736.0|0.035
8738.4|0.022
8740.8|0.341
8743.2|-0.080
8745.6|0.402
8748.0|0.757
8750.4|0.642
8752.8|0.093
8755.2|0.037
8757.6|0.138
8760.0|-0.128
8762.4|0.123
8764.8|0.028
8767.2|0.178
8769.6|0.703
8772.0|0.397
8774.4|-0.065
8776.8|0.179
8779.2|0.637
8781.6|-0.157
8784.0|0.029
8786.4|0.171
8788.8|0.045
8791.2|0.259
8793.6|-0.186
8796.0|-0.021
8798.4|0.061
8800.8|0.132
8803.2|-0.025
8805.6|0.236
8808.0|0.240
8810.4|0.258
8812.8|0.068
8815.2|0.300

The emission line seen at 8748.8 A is H-beta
